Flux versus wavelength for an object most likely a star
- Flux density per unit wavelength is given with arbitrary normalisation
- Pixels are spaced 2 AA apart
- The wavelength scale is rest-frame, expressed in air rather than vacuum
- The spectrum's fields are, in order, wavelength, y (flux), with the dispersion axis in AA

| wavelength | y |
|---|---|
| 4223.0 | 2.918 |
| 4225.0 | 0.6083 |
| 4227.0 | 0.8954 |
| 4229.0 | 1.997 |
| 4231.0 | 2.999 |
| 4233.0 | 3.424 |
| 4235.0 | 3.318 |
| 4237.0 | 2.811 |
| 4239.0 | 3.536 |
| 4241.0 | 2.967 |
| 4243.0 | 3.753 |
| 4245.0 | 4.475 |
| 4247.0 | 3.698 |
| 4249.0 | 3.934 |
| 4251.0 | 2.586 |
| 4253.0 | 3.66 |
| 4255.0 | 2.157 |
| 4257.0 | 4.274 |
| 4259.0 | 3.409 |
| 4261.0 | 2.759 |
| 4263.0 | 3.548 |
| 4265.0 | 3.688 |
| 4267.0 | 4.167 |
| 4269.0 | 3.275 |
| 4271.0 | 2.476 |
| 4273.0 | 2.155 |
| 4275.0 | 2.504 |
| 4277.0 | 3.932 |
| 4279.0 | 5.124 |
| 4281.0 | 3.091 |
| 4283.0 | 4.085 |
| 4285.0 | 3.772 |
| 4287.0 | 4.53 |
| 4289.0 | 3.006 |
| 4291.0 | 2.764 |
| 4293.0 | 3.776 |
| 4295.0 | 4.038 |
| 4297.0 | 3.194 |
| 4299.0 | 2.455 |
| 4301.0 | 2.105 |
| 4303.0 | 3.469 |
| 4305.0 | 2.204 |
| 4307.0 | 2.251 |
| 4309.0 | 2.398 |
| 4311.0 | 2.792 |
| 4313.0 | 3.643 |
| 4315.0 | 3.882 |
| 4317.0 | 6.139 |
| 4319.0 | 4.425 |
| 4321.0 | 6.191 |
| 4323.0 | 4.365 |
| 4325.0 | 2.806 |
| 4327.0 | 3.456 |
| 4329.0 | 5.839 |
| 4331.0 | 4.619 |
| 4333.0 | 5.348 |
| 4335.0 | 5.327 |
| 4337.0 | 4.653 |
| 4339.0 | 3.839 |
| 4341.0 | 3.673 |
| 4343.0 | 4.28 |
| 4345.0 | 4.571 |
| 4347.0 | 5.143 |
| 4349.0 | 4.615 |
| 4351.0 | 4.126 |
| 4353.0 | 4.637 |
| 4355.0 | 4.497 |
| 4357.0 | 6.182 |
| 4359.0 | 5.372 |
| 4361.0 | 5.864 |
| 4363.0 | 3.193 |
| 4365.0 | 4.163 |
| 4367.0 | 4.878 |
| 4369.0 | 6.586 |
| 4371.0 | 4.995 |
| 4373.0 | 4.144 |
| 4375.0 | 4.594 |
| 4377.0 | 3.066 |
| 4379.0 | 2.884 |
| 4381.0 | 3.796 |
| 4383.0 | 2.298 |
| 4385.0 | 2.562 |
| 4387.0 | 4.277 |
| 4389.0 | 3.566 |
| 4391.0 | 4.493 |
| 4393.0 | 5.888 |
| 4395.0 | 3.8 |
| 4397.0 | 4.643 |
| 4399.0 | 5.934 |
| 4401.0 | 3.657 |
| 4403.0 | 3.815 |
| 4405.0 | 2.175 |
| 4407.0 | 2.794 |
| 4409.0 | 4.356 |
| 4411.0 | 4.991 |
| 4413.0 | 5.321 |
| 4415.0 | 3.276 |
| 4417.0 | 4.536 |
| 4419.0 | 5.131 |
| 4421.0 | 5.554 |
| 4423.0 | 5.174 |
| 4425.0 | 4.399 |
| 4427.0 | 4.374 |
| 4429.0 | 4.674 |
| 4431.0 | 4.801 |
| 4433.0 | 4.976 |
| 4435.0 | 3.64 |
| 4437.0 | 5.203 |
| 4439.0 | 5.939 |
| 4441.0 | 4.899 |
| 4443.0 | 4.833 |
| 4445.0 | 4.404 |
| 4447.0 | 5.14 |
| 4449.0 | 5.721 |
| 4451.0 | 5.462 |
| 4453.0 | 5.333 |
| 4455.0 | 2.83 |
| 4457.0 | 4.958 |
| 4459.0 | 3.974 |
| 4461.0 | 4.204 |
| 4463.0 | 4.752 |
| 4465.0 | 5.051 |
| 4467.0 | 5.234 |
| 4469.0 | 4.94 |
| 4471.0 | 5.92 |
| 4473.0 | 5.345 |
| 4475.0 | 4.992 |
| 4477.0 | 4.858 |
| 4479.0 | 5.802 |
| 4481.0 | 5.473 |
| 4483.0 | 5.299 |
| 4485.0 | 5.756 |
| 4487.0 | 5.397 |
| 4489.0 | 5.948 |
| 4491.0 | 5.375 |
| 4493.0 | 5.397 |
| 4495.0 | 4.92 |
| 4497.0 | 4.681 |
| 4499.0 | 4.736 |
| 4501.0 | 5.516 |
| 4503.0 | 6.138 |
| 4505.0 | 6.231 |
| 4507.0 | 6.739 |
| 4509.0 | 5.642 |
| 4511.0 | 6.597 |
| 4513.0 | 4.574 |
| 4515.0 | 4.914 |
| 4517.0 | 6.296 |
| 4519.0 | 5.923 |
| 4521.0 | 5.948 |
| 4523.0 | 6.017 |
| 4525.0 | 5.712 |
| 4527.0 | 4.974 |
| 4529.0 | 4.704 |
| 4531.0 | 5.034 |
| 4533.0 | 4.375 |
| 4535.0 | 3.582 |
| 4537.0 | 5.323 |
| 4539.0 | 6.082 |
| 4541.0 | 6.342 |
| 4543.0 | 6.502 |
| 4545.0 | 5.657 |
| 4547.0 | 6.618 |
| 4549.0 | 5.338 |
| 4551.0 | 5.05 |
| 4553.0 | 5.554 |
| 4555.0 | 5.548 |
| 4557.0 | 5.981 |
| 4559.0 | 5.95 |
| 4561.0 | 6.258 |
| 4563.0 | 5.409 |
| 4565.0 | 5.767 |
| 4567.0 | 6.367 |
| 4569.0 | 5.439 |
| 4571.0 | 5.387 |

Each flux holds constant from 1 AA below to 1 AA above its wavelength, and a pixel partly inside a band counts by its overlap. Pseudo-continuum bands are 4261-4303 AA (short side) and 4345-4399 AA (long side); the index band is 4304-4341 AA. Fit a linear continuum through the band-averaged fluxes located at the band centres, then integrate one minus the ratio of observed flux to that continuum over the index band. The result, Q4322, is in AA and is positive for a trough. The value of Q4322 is -2.4 AA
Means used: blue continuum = 3.37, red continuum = 4.43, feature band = 4.11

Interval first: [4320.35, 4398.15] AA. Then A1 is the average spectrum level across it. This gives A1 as 4.44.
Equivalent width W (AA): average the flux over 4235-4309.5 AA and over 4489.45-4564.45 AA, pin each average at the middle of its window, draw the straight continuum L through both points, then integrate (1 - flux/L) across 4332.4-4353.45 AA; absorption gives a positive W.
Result -3.3 AA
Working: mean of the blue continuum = 3.3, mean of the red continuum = 5.56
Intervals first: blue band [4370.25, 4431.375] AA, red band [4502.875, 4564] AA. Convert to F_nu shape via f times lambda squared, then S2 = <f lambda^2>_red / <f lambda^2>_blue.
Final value 1.43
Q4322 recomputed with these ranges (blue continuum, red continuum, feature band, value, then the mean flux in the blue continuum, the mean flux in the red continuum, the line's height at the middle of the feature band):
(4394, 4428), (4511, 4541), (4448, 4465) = 0.2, 4.35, 5.33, 4.74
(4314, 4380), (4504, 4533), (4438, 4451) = 0.0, 4.62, 5.62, 5.19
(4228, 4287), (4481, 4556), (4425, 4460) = 1.0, 3.38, 5.52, 4.9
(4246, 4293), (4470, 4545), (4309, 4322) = -1.8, 3.42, 5.49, 3.82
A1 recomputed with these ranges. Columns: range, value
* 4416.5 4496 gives 5.02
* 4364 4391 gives 4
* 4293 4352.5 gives 4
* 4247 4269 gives 3.42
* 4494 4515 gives 5.55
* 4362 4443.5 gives 4.35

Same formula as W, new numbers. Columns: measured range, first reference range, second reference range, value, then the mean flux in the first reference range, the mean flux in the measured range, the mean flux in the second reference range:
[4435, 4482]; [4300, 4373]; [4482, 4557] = 1.4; 4.35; 4.98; 5.53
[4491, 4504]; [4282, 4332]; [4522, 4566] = -0.2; 3.69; 5.24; 5.54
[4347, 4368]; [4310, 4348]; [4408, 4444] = -1.0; 4.47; 4.77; 4.78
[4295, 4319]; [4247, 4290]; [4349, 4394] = 3.6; 3.44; 3.23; 4.37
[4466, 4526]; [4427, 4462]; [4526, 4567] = -4.7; 4.75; 5.54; 5.52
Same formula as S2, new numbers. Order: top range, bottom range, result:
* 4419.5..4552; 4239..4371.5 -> 1.45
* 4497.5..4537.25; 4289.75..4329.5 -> 1.67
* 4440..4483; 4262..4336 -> 1.44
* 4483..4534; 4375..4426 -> 1.40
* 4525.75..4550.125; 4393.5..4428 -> 1.30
